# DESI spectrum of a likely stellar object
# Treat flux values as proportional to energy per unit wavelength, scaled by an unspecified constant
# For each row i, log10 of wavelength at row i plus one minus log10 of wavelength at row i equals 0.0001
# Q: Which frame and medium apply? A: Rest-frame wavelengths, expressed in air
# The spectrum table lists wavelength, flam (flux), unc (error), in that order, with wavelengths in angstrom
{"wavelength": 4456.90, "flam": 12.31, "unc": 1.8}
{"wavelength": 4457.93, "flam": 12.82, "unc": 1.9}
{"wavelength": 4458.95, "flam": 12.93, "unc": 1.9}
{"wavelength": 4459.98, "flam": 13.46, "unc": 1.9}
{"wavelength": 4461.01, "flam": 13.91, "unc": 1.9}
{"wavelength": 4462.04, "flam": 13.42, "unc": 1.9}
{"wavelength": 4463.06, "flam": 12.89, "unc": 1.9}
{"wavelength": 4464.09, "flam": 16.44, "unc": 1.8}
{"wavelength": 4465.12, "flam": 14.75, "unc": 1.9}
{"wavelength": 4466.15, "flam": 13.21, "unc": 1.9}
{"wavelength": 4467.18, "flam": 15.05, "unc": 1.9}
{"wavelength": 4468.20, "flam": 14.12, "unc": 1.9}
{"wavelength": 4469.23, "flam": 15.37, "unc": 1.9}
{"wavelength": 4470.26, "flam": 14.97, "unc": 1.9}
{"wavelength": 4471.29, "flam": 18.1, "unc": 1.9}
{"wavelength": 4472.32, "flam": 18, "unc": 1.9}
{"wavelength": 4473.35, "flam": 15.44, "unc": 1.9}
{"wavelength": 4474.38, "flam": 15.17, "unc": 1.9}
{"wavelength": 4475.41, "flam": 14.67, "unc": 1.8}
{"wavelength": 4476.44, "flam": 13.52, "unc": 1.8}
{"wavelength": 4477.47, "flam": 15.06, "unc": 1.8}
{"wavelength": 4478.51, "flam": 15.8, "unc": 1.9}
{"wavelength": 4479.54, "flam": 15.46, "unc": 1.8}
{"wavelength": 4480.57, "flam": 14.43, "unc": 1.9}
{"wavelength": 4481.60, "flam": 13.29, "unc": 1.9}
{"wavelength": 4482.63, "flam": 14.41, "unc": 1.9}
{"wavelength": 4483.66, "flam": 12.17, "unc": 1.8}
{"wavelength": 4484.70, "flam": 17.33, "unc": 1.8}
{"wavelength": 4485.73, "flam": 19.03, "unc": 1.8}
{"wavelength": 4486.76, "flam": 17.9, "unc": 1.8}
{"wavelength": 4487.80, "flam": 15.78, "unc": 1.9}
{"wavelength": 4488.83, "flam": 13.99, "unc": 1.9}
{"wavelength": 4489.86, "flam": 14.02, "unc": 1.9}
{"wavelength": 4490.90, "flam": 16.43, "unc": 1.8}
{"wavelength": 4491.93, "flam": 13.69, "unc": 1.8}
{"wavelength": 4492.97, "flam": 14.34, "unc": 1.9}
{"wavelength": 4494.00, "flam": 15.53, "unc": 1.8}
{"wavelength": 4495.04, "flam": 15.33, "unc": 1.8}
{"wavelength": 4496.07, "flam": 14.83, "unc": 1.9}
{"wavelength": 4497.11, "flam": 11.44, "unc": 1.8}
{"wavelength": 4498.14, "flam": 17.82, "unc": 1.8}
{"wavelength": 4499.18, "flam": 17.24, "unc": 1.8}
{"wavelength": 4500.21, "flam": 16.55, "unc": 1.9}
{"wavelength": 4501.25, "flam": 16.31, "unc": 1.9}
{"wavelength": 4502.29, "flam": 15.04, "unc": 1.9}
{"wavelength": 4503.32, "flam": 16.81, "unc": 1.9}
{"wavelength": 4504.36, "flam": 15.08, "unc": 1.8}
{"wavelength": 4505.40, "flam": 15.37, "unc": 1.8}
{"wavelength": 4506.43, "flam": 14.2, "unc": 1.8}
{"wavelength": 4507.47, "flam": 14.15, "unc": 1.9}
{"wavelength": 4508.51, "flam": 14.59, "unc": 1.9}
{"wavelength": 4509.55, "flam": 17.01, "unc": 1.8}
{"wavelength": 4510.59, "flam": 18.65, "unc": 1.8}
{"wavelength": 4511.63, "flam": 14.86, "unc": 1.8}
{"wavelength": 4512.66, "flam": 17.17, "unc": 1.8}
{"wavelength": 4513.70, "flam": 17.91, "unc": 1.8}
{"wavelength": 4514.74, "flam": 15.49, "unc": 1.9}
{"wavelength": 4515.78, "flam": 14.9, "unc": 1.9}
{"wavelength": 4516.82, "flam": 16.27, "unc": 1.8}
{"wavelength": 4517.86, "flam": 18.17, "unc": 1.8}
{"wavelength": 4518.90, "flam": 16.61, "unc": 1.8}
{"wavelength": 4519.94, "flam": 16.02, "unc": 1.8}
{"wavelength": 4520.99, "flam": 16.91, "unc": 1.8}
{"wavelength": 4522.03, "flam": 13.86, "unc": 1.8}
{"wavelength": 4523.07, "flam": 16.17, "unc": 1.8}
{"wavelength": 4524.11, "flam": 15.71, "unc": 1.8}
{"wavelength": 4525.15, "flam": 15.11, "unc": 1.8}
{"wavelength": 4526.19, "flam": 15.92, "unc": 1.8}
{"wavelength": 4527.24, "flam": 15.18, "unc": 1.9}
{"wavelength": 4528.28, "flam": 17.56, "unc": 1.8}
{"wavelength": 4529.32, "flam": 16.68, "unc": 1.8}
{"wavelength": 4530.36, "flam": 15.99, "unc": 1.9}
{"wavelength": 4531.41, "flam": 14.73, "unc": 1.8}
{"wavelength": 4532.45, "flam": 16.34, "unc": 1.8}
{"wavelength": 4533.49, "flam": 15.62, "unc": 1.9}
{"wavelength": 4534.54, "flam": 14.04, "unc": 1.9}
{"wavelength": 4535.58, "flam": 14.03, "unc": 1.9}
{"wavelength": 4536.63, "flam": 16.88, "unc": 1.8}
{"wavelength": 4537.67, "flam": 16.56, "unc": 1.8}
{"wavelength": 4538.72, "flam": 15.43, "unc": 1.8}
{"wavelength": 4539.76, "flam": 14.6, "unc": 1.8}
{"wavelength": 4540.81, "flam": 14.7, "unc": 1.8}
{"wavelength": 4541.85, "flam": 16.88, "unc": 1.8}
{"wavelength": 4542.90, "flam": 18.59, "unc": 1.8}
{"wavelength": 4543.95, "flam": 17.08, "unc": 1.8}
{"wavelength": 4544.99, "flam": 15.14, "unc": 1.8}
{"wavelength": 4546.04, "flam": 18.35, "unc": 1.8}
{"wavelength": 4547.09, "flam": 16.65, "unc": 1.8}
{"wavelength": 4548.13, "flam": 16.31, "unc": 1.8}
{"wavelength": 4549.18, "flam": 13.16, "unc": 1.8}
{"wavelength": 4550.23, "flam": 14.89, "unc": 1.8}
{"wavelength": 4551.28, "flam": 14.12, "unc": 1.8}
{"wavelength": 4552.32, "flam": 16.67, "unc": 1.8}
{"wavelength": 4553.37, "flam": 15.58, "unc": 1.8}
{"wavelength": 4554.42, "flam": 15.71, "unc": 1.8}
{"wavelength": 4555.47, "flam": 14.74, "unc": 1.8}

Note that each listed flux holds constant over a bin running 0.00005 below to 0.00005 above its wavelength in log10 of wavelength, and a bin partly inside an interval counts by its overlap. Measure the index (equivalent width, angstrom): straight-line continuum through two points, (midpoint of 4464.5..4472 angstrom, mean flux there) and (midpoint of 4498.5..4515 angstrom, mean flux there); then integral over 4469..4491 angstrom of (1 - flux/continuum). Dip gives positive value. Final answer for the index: -0.01 angstrom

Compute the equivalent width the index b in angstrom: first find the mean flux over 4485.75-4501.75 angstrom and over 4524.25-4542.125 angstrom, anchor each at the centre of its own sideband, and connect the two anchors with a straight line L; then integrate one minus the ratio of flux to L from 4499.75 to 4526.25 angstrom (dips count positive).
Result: -0.6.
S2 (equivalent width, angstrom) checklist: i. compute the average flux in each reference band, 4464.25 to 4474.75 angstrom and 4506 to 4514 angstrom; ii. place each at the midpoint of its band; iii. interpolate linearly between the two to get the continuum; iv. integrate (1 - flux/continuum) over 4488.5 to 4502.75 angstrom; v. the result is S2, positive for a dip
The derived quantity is 0.6 angstrom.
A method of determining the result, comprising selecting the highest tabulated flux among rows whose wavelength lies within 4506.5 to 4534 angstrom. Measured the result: 18.65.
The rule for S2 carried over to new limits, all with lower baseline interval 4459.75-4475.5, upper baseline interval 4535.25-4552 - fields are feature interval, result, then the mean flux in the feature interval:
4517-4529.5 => -0.42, 16.1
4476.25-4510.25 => -0.07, 15.3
